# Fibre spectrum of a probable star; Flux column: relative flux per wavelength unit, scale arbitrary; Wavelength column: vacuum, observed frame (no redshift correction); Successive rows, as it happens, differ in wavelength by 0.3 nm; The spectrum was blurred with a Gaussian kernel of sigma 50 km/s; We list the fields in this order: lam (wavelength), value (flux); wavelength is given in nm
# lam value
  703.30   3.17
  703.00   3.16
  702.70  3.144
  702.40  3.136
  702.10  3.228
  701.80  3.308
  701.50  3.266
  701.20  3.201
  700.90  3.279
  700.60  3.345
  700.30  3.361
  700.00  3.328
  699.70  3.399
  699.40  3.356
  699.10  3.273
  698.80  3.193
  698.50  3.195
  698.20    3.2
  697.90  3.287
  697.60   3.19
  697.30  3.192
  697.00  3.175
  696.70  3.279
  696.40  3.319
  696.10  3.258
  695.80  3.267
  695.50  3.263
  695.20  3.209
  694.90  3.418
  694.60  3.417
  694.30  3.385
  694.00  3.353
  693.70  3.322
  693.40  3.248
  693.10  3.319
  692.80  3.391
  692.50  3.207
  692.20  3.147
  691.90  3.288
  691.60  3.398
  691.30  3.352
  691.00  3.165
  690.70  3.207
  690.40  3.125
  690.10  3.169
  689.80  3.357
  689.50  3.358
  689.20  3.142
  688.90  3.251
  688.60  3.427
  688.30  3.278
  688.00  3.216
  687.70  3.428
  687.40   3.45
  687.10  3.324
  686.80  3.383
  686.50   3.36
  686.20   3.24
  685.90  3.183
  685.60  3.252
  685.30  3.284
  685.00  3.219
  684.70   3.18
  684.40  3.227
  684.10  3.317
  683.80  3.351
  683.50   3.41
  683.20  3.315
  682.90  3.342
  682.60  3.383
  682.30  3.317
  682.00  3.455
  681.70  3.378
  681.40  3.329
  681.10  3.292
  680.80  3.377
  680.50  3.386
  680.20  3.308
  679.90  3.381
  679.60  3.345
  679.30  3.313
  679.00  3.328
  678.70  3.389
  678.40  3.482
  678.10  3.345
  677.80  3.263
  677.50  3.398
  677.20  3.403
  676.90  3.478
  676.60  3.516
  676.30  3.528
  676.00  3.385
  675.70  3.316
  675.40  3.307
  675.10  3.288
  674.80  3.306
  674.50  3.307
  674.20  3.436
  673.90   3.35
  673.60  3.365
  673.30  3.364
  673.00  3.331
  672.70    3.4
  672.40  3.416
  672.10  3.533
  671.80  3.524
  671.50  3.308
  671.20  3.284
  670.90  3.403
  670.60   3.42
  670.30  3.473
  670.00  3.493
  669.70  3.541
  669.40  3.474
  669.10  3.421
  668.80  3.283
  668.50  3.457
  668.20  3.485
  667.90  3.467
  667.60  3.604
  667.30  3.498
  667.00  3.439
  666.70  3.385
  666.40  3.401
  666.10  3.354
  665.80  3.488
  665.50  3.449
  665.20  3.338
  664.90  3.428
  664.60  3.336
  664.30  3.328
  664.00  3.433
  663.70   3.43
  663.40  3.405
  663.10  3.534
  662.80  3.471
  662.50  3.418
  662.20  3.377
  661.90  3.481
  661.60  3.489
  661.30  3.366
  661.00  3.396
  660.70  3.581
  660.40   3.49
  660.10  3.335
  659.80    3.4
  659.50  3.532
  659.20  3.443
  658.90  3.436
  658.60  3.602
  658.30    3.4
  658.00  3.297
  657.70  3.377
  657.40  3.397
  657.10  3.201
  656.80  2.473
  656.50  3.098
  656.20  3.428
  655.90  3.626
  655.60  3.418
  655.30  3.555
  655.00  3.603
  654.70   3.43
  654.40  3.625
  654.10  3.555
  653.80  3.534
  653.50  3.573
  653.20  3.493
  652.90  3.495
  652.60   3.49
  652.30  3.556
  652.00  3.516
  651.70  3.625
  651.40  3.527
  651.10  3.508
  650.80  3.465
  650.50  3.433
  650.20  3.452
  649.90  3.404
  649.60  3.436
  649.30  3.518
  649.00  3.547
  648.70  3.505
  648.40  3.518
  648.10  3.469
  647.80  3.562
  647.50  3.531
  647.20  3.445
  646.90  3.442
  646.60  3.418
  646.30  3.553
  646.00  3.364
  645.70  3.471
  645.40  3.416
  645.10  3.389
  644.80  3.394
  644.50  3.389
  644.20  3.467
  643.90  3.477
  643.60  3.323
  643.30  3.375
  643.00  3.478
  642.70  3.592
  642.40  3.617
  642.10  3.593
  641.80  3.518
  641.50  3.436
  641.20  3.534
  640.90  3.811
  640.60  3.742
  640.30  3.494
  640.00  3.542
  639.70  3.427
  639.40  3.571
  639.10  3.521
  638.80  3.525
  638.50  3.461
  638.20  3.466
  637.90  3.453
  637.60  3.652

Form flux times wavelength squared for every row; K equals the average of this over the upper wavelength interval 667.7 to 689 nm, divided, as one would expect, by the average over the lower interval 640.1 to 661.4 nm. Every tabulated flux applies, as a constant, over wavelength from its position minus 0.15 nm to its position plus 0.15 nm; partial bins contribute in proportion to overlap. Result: 1.06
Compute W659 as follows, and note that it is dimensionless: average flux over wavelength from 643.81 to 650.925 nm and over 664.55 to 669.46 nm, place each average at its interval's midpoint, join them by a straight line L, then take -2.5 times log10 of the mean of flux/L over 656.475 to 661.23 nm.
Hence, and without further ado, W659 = 0.03 mag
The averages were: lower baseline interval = 3.46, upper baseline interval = 3.43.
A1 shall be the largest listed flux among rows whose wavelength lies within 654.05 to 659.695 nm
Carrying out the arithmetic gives 3.626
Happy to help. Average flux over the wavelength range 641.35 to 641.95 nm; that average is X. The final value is 3.48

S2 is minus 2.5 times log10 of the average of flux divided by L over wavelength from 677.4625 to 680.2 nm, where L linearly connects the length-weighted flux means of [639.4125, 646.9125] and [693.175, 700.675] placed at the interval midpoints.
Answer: 0.00 mag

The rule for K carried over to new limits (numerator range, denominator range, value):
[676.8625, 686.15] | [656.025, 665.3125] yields 1.05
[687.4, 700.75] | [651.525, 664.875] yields 1.06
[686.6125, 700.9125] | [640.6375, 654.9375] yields 1.08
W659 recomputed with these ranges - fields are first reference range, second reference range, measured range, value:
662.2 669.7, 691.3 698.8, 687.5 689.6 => 0.00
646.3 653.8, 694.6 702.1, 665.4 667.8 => -0.01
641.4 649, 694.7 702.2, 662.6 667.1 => -0.01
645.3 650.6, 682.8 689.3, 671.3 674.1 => -0.01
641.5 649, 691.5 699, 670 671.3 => -0.01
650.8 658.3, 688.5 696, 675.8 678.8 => -0.02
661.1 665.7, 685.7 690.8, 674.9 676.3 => 0.00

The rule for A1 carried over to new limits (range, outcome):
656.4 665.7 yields 3.602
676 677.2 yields 3.528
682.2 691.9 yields 3.45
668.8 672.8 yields 3.541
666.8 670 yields 3.604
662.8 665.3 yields 3.534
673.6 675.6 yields 3.436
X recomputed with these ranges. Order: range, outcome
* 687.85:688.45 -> 3.25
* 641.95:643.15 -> 3.57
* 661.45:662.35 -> 3.45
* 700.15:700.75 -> 3.35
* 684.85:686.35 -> 3.24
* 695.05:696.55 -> 3.26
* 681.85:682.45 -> 3.39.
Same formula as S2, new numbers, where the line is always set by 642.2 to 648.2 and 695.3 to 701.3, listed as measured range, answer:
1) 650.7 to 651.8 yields -0.03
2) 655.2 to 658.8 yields 0.03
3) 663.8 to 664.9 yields 0.00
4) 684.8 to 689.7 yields 0.00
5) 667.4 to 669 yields -0.03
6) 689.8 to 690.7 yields 0.04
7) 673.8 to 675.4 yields 0.01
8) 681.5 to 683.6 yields -0.01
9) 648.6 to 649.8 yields -0.02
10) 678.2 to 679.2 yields -0.02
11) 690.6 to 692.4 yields 0.01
